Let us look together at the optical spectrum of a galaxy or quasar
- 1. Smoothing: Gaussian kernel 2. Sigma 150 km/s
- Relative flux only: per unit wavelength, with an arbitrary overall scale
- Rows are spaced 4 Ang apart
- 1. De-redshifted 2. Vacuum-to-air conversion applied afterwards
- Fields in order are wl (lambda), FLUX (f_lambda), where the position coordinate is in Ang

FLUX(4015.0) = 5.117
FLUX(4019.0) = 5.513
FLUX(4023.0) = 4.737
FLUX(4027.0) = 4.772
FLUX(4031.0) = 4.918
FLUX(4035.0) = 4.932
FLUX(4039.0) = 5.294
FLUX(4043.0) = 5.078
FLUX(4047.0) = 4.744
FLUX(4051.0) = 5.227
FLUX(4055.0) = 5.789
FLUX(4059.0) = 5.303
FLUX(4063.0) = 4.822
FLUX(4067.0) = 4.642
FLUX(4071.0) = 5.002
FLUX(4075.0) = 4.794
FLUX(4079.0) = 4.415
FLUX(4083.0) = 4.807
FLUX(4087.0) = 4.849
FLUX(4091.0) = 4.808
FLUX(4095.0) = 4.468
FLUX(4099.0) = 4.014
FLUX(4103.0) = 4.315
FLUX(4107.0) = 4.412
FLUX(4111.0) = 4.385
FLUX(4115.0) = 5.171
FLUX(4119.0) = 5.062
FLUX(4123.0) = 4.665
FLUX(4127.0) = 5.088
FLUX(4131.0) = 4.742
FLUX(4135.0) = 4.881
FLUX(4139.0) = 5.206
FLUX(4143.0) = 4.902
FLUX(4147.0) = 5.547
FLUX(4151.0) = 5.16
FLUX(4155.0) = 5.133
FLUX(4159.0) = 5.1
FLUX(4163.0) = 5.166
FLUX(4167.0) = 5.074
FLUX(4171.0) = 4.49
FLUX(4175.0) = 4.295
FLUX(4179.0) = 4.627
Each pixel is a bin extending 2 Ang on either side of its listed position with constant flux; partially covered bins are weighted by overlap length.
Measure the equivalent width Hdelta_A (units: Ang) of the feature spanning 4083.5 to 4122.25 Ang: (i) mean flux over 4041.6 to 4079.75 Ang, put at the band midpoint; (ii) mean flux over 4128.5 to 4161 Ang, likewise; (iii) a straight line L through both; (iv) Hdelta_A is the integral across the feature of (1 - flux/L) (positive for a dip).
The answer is 3.2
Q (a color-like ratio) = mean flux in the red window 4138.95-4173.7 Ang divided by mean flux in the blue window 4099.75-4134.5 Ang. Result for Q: 1.07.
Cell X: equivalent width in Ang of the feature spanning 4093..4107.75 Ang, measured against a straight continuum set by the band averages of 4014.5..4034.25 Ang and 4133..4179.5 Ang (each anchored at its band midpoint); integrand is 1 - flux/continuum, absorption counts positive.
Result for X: 2.0 Ang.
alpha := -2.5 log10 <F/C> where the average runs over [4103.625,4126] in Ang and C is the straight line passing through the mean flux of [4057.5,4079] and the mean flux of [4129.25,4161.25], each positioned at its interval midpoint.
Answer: 0.06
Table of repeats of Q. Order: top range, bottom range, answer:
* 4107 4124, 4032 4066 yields 0.93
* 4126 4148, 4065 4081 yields 1.07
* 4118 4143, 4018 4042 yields 0.98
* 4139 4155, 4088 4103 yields 1.17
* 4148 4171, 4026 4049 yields 1.03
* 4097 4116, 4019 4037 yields 0.90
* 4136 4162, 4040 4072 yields 1.02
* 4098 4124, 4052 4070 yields 0.89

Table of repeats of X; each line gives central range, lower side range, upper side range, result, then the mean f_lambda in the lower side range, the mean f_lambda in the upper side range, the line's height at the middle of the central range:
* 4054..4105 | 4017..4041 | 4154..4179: 2.2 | 5.03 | 4.85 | 4.96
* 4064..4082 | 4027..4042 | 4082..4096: 0.4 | 5.01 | 4.75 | 4.82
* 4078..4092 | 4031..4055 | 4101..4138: 0.5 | 5.1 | 4.76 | 4.92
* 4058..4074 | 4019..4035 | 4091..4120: -0.6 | 4.91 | 4.55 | 4.73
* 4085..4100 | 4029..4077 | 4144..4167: 1.6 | 5.05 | 5.19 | 5.1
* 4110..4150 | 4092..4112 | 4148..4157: -1.5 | 4.34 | 5.19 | 4.81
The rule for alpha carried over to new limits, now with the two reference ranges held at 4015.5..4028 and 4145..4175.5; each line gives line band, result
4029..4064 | -0.02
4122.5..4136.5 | 0.04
